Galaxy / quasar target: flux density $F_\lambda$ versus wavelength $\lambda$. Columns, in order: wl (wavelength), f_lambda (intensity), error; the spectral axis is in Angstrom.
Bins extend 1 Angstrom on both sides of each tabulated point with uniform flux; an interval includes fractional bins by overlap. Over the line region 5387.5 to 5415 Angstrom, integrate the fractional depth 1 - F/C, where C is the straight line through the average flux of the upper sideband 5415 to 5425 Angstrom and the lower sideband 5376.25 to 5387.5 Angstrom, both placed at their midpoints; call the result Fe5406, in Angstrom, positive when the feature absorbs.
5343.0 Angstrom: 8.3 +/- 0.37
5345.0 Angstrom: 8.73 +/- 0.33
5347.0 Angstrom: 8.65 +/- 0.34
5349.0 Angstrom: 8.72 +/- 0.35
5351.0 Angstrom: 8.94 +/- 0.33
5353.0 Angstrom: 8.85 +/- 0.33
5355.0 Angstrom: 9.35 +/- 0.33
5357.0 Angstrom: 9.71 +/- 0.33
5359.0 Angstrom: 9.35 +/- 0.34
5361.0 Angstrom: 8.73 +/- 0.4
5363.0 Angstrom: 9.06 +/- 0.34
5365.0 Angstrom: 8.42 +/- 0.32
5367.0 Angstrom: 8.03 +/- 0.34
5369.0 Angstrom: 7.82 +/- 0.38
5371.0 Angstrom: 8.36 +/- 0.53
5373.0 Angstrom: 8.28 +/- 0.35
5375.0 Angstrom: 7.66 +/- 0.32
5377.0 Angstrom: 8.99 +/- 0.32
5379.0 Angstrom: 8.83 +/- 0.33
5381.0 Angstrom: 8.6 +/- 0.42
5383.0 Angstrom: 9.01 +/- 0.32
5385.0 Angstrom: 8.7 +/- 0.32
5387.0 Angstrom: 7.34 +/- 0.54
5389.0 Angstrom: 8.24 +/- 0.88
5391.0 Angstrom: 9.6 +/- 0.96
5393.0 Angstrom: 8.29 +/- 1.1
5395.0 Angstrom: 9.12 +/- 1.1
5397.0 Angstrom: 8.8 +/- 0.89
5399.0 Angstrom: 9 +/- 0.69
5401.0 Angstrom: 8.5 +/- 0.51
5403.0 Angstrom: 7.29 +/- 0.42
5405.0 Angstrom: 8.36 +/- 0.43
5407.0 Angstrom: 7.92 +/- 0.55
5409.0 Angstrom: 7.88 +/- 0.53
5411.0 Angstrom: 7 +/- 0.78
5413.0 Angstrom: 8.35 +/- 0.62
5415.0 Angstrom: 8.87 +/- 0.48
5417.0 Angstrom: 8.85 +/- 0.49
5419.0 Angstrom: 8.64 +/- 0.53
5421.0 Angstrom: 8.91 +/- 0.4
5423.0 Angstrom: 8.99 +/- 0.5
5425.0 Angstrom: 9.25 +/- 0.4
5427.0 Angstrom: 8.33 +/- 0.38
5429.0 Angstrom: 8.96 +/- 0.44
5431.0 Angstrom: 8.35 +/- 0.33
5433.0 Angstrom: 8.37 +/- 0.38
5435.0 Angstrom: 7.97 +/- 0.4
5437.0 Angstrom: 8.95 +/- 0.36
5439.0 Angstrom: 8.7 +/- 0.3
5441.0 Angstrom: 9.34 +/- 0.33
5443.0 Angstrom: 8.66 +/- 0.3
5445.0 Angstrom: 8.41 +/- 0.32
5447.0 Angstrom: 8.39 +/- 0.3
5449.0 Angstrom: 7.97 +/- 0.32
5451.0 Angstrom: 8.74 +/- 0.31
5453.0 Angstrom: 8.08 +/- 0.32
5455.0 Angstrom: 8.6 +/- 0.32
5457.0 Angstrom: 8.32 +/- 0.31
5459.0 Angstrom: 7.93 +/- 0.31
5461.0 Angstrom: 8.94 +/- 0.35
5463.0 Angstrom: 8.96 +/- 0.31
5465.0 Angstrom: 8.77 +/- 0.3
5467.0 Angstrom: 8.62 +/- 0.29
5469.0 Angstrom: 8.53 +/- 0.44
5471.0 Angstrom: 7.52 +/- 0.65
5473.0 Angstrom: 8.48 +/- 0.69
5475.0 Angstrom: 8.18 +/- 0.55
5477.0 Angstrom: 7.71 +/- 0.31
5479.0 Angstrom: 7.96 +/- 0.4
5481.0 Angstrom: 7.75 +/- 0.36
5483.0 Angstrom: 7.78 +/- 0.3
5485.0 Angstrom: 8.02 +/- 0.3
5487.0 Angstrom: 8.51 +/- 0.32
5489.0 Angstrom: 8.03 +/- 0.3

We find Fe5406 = 1.3 Angstrom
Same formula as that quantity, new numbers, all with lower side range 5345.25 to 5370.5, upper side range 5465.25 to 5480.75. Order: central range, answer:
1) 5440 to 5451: -0.35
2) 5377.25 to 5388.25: 0.17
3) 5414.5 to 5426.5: -0.64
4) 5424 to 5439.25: -0.40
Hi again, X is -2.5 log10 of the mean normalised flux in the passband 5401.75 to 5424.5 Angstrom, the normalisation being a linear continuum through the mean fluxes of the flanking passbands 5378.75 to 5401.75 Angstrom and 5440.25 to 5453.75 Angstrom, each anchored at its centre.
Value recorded 0.04 mag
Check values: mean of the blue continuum 8.67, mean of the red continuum 8.51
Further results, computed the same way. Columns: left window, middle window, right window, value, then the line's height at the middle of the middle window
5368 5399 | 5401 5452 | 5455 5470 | 0.012 mag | 8.56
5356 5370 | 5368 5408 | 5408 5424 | 0.020 mag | 8.59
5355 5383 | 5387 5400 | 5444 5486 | -0.022 mag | 8.55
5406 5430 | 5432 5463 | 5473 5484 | -0.037 mag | 8.22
